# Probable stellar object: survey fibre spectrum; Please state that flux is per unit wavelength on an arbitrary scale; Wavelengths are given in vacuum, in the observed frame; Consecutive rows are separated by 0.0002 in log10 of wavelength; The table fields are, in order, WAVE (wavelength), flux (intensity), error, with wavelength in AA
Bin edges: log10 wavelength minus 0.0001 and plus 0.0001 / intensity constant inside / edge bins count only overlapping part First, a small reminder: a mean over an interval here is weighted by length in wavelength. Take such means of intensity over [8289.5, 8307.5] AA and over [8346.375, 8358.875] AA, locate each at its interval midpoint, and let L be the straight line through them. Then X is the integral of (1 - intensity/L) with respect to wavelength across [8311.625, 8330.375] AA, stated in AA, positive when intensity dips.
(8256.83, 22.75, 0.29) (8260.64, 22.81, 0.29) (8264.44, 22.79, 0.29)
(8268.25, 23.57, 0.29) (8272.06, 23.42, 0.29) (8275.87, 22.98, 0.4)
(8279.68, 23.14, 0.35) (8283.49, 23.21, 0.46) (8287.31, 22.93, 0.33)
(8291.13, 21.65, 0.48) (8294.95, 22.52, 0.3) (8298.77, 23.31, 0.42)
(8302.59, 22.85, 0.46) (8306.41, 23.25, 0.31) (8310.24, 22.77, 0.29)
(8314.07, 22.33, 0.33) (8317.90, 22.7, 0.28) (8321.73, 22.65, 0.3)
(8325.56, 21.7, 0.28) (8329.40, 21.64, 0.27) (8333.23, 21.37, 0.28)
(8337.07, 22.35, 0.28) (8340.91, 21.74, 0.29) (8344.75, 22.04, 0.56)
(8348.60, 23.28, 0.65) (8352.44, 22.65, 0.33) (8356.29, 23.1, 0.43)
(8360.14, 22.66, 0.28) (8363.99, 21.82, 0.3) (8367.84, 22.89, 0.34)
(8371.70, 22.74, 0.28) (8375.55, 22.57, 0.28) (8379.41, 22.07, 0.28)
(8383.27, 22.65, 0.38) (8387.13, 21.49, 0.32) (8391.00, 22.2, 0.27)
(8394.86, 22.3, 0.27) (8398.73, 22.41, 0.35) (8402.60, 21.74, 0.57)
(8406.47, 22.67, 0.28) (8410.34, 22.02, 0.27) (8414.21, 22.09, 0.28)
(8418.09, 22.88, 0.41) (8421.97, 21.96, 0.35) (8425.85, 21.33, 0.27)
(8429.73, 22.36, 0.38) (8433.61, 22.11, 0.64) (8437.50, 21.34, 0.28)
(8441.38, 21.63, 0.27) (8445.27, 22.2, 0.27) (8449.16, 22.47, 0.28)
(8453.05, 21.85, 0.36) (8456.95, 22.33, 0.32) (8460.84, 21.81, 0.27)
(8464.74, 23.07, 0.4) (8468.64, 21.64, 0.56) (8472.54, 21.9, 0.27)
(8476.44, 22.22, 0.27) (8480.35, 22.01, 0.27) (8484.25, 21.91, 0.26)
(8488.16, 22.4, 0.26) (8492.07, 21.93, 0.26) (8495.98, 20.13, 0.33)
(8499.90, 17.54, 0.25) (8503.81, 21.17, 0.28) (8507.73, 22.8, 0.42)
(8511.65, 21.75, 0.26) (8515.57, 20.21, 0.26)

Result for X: 0.5 AA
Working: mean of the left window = 22.7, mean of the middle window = 22.2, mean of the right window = 23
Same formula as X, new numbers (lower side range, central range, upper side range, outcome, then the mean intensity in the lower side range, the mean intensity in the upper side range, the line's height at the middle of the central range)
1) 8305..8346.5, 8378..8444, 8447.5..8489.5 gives 0.3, 22.2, 22.1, 22.2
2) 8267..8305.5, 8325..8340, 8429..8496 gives 0.6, 23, 22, 22.7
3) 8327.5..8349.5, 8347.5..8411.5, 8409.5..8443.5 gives -1.2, 22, 22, 22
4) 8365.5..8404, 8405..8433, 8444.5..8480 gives 0.1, 22.3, 22.2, 22.2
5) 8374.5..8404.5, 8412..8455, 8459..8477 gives 0.2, 22.2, 22.1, 22.1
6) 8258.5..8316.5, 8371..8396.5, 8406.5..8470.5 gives 0.1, 22.9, 22.1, 22.4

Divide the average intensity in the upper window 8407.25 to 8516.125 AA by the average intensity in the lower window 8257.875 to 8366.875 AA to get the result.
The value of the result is 0.96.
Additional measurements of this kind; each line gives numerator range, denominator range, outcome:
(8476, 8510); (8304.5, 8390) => 0.95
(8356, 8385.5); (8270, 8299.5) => 0.98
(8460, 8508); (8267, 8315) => 0.94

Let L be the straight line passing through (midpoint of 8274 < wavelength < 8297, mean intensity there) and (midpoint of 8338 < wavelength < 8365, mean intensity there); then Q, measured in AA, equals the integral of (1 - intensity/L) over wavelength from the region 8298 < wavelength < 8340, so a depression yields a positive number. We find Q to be 0.4 AA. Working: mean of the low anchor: 22.7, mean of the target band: 22.4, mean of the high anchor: 22.5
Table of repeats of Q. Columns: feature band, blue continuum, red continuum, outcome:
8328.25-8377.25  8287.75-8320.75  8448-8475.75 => 0.3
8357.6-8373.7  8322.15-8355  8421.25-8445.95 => -0.4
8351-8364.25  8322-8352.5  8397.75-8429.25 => -0.3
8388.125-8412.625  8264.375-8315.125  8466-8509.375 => -0.1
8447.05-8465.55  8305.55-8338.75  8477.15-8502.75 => -0.8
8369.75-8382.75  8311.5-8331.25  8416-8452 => -0.2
